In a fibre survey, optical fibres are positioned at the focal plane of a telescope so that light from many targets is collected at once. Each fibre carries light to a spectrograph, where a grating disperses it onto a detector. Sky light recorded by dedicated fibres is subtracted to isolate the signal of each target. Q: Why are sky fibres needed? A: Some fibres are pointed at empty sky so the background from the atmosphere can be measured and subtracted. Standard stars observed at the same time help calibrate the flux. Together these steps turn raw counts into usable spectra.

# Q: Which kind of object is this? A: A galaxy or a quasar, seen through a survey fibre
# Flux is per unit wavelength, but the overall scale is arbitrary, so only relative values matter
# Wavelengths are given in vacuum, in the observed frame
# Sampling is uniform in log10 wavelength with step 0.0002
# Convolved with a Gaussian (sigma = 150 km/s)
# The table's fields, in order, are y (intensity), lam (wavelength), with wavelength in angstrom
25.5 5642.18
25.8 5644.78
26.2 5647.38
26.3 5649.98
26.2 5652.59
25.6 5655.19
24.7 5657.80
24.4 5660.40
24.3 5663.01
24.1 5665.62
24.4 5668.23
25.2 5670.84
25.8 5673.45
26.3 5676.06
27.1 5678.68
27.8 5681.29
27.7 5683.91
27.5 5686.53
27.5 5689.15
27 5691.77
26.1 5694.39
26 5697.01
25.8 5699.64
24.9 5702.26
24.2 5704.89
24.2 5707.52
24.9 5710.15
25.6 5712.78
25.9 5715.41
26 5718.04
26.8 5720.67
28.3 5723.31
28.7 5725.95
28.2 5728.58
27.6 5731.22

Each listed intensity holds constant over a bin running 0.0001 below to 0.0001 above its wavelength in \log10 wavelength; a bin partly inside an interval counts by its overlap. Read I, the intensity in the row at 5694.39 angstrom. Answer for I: 26.1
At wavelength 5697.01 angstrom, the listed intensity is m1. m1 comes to 26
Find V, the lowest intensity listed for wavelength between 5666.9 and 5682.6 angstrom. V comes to 24.4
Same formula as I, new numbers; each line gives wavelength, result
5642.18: 25.5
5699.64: 25.8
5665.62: 24.1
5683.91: 27.7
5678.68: 27.1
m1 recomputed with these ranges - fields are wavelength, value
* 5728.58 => 28.2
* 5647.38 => 26.2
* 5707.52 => 24.2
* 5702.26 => 24.9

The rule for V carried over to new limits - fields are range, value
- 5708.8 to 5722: 24.9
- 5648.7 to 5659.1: 24.7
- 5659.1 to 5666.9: 24.1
